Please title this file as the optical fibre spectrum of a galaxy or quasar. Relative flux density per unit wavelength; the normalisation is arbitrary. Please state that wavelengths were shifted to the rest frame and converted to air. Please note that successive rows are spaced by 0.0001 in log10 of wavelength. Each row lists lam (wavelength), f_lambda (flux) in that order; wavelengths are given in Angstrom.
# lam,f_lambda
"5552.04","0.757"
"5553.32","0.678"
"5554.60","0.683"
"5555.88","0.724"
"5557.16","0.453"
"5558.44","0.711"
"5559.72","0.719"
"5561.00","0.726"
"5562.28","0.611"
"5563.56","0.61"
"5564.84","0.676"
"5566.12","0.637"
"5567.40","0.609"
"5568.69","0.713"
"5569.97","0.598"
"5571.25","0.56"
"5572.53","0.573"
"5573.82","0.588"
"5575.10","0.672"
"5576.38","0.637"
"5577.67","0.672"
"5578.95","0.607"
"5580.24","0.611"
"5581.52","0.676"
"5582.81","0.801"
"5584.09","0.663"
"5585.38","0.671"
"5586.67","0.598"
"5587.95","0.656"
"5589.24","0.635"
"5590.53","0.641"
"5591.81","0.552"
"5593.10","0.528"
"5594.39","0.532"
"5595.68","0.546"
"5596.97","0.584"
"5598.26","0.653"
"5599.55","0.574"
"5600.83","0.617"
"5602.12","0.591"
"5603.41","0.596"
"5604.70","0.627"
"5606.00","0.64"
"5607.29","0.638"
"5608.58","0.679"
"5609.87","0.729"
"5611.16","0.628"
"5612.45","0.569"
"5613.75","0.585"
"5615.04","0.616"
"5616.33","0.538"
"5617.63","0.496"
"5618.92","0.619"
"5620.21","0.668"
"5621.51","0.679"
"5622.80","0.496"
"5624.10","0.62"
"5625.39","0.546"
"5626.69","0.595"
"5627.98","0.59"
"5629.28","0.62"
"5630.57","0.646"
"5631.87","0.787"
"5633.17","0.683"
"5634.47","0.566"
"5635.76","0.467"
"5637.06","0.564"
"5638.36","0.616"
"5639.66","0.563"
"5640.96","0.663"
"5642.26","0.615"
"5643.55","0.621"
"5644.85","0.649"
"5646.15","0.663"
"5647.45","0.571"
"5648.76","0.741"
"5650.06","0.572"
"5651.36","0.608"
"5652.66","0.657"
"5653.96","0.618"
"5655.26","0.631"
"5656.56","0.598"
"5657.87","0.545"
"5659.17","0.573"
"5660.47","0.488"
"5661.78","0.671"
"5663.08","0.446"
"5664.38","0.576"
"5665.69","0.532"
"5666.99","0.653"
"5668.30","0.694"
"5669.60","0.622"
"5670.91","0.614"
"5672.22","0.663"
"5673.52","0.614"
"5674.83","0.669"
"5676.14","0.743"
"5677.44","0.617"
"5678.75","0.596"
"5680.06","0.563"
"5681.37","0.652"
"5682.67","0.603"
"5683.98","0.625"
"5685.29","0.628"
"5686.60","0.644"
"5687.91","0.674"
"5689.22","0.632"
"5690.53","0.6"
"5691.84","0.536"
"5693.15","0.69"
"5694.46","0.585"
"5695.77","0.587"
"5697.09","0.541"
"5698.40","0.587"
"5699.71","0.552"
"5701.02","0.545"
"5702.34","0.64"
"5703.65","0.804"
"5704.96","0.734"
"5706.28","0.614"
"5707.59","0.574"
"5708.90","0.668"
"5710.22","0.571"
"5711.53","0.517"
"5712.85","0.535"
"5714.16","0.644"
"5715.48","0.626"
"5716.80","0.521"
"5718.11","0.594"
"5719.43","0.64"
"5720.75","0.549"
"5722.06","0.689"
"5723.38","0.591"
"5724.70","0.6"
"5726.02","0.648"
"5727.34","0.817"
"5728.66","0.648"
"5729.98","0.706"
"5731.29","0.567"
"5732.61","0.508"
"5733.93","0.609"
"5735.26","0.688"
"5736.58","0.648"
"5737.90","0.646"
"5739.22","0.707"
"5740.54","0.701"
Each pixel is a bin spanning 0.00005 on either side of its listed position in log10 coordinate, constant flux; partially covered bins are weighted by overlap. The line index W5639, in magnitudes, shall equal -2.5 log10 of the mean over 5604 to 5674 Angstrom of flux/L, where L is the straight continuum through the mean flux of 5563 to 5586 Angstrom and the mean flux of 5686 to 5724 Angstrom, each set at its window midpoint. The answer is 0.028 mag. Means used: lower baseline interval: 0.643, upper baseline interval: 0.61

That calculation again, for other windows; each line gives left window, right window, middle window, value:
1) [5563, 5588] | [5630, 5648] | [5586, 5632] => 0.04 mag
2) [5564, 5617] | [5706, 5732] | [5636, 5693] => 0.01 mag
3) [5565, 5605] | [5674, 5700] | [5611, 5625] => 0.05 mag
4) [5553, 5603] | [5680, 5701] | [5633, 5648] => 0.03 mag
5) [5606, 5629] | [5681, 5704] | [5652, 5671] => 0.03 mag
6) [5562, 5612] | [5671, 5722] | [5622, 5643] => 0.03 mag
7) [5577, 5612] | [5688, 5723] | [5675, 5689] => -0.04 mag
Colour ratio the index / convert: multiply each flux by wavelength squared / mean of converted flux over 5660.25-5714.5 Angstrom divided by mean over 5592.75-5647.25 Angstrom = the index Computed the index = 1.03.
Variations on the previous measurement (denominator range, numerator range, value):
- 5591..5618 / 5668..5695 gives 1.09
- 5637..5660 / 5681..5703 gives 1.00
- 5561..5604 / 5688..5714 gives 1.02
